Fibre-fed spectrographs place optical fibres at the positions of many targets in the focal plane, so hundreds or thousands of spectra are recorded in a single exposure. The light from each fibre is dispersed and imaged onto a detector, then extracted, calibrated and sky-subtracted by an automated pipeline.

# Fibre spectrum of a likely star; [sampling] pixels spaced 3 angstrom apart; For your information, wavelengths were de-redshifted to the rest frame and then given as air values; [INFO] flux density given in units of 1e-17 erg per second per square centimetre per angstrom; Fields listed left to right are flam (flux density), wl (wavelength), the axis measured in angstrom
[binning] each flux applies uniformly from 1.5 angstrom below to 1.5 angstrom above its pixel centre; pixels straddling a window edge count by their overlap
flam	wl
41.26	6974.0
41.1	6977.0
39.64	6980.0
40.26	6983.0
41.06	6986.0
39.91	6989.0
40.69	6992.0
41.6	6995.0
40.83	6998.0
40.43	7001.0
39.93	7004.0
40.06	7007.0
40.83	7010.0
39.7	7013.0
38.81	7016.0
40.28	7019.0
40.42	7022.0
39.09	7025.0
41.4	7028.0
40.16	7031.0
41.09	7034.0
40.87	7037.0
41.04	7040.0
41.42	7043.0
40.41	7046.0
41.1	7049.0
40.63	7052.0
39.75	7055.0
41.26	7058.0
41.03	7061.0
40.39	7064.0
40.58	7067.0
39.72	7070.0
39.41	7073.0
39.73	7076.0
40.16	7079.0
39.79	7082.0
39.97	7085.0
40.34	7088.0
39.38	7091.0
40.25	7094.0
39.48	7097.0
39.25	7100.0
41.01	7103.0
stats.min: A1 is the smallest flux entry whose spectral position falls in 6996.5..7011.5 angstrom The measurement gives 39.93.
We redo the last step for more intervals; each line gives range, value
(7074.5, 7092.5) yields 39.38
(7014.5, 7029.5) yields 38.81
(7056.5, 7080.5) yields 39.41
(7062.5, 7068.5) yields 40.39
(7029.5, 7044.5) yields 40.16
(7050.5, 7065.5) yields 39.75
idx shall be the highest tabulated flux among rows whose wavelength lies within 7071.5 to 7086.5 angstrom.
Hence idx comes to 40.16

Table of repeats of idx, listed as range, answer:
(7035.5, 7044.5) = 41.42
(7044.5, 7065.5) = 41.26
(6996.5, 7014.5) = 40.83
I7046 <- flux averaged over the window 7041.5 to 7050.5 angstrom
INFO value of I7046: 41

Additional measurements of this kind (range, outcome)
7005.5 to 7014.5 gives 40.2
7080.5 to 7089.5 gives 40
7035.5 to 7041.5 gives 41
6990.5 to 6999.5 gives 41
